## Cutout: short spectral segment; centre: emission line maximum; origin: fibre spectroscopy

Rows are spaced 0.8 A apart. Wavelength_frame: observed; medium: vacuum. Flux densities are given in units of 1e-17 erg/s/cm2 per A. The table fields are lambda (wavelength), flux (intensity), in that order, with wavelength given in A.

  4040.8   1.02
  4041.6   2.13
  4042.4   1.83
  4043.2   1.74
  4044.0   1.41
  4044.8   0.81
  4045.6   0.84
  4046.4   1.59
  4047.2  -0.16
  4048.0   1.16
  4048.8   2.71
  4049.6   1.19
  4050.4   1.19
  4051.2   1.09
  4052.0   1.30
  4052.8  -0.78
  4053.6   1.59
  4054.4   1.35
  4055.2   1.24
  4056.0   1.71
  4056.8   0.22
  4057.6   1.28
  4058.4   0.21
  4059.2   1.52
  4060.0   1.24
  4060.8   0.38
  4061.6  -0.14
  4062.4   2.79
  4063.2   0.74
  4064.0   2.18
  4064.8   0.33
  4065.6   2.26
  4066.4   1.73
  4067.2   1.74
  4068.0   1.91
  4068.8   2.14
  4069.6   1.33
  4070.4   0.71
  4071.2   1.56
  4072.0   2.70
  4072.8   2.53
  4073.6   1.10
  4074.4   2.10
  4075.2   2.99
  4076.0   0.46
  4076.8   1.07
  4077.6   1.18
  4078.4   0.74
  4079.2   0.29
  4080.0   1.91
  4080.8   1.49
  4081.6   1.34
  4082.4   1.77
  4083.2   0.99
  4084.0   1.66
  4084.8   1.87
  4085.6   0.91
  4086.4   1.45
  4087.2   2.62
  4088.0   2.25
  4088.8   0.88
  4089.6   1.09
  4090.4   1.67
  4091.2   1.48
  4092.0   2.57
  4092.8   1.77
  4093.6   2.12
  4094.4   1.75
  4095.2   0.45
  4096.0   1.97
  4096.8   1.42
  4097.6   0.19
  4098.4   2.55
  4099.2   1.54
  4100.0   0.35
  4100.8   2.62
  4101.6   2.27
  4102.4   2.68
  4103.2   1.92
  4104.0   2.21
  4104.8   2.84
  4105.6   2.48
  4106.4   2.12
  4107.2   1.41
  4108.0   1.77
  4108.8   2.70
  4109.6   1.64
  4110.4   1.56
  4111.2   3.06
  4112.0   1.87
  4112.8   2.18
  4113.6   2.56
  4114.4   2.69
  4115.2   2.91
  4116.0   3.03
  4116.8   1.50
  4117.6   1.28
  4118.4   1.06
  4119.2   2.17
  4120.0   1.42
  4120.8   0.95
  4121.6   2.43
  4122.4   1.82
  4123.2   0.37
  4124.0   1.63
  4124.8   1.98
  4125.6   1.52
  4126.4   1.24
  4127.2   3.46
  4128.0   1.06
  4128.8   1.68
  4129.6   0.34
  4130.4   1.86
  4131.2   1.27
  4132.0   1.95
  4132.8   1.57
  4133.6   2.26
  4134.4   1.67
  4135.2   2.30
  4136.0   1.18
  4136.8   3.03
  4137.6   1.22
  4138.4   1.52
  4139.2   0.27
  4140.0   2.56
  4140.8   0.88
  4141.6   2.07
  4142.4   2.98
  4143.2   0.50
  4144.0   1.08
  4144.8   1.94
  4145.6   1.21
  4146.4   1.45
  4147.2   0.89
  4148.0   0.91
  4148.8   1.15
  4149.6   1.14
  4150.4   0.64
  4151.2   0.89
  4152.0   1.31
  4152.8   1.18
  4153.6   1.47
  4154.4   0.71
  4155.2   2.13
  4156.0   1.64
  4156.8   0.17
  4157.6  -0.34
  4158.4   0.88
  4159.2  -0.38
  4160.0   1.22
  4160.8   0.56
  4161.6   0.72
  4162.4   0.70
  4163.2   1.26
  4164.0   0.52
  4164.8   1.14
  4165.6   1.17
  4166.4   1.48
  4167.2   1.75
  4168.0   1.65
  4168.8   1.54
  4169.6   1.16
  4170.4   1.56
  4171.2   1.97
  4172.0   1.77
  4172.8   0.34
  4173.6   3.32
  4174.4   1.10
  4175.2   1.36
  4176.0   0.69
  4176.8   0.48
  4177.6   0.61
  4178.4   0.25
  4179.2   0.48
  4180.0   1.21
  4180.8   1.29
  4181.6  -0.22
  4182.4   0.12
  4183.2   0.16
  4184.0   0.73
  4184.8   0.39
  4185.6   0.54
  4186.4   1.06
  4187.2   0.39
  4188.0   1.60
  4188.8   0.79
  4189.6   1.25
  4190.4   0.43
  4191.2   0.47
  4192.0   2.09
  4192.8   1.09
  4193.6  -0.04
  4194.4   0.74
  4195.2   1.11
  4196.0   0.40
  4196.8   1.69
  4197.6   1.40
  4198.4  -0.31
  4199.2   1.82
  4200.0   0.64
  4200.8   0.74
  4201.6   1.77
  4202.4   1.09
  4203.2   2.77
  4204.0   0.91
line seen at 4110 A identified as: C III]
